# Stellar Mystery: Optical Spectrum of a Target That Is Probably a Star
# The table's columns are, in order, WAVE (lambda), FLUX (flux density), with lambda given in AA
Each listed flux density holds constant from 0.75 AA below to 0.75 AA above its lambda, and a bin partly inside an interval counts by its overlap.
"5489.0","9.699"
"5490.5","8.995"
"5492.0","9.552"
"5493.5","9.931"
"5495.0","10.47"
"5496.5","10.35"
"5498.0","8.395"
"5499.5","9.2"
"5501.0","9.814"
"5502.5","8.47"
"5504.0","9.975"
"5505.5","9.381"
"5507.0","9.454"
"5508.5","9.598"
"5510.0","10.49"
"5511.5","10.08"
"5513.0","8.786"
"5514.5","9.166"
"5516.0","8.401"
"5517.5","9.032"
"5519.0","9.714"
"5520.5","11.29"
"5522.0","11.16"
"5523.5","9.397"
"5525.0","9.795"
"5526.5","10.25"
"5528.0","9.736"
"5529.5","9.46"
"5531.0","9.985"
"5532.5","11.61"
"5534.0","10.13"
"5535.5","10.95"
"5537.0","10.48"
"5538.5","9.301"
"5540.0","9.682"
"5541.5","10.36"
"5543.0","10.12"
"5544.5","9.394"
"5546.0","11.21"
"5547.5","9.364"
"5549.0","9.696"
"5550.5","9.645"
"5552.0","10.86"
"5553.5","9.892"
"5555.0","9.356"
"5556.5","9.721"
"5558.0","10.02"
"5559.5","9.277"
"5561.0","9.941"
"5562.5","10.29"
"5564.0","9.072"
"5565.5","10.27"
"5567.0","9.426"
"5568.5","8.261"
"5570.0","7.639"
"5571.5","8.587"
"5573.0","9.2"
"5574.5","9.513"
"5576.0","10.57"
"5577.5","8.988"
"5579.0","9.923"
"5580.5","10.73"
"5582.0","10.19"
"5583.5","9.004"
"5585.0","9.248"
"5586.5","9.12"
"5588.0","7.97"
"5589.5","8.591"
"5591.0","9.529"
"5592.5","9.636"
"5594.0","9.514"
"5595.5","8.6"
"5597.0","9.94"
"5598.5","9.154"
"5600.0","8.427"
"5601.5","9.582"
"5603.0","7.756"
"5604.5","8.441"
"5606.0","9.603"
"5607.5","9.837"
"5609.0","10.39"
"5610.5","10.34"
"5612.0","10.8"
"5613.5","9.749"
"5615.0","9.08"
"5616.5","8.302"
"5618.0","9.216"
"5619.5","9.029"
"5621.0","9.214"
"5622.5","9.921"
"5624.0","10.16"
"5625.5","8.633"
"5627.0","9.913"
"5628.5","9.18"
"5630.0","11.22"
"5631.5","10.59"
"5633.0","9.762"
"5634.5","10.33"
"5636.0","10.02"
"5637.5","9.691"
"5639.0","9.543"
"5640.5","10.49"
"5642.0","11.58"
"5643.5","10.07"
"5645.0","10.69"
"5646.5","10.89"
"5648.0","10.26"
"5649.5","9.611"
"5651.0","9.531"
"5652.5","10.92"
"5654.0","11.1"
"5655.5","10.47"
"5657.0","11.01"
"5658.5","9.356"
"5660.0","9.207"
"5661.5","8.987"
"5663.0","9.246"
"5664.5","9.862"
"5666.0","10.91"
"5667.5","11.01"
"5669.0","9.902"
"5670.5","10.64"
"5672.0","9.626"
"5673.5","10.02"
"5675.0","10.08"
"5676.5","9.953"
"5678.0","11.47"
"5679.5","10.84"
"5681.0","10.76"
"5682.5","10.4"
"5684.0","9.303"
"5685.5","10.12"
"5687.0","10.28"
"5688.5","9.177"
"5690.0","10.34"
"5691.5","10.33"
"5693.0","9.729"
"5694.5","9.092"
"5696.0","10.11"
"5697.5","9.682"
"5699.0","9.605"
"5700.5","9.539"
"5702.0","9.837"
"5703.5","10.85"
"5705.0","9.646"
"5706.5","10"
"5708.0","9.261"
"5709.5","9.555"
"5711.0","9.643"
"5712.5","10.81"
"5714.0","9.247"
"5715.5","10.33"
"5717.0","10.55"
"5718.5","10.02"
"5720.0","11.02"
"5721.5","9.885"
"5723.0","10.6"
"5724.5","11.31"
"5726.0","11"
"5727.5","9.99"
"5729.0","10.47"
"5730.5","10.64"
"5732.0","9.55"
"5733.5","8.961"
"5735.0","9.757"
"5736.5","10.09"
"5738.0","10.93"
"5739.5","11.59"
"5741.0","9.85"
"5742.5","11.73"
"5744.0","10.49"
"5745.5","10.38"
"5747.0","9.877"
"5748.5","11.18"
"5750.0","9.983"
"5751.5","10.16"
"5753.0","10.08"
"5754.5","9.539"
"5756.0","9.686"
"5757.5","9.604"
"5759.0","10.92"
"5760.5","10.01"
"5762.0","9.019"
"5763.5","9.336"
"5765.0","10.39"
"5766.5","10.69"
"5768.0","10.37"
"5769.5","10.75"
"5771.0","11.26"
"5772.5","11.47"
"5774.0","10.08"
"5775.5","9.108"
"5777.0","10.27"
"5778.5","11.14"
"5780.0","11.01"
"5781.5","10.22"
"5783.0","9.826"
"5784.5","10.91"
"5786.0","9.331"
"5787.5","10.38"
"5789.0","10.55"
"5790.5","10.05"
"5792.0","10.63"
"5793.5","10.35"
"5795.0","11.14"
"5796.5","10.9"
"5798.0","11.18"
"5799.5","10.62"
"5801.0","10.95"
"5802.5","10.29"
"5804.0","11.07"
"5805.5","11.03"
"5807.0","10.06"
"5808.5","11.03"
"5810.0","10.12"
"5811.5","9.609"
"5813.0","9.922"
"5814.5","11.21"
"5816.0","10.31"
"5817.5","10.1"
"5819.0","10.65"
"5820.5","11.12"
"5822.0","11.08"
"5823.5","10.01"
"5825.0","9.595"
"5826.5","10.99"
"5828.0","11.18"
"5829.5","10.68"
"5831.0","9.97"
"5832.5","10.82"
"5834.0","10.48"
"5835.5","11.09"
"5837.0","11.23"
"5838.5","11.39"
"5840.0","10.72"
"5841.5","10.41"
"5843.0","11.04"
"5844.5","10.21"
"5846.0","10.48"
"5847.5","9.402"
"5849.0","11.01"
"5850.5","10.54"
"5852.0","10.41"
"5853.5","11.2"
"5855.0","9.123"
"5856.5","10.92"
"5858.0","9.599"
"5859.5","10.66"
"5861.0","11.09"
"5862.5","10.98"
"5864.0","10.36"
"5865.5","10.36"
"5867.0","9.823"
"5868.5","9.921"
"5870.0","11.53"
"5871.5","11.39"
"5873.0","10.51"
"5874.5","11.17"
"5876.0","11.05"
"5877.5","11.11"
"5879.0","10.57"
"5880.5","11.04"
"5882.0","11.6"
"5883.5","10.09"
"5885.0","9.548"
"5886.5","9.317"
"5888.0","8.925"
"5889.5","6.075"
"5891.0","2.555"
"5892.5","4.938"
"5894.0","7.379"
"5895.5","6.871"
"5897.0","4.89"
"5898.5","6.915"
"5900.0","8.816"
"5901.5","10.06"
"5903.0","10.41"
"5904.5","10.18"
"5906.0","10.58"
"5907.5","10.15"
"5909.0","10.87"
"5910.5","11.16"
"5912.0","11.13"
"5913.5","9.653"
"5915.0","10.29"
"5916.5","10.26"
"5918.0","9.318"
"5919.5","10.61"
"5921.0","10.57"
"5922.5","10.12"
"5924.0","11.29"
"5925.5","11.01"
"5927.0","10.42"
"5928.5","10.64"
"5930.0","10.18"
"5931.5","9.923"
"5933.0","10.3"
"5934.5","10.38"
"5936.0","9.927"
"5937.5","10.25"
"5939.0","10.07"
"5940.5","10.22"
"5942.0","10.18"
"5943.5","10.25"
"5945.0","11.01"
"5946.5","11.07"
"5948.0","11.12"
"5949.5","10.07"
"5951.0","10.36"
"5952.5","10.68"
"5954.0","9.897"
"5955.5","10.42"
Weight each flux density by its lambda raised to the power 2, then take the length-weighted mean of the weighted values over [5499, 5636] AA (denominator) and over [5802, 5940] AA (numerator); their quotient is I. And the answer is 1.17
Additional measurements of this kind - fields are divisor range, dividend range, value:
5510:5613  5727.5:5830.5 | 1.16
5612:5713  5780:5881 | 1.12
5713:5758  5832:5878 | 1.08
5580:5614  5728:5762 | 1.15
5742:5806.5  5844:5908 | 0.96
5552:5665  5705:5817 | 1.13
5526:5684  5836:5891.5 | 1.14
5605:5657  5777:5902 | 1.08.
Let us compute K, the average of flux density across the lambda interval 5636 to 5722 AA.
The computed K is 10.1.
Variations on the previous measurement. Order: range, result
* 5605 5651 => 9.92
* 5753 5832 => 10.4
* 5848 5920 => 9.72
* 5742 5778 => 10.3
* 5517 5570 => 9.92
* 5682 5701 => 9.82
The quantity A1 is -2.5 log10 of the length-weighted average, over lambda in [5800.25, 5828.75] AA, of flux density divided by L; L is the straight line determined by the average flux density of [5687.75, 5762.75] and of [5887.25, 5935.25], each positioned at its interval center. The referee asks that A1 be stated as -0.09 mag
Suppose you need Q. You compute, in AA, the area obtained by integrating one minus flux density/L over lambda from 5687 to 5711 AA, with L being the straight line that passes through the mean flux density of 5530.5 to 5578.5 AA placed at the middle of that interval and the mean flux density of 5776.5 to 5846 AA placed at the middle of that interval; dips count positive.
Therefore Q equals 1.0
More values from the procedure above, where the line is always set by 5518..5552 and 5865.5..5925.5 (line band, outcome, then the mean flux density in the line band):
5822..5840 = -1.9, 10.7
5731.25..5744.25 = -0.7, 10.3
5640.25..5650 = -0.6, 10.5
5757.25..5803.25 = -3.1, 10.4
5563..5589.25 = 2.1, 9.27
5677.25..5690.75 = -0.5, 10.3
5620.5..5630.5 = 0.3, 9.73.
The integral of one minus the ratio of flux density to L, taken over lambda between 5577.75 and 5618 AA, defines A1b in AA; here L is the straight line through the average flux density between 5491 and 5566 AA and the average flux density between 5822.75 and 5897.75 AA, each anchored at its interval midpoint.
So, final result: 2.0 AA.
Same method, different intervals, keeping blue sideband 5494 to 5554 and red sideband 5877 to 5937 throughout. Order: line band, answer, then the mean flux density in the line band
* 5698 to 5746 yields -2.7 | 10.2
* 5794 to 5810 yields -2.0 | 10.8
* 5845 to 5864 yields -1.8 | 10.4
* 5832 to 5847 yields -1.9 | 10.8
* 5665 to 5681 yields -1.2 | 10.5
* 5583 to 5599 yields 1.1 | 9.12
